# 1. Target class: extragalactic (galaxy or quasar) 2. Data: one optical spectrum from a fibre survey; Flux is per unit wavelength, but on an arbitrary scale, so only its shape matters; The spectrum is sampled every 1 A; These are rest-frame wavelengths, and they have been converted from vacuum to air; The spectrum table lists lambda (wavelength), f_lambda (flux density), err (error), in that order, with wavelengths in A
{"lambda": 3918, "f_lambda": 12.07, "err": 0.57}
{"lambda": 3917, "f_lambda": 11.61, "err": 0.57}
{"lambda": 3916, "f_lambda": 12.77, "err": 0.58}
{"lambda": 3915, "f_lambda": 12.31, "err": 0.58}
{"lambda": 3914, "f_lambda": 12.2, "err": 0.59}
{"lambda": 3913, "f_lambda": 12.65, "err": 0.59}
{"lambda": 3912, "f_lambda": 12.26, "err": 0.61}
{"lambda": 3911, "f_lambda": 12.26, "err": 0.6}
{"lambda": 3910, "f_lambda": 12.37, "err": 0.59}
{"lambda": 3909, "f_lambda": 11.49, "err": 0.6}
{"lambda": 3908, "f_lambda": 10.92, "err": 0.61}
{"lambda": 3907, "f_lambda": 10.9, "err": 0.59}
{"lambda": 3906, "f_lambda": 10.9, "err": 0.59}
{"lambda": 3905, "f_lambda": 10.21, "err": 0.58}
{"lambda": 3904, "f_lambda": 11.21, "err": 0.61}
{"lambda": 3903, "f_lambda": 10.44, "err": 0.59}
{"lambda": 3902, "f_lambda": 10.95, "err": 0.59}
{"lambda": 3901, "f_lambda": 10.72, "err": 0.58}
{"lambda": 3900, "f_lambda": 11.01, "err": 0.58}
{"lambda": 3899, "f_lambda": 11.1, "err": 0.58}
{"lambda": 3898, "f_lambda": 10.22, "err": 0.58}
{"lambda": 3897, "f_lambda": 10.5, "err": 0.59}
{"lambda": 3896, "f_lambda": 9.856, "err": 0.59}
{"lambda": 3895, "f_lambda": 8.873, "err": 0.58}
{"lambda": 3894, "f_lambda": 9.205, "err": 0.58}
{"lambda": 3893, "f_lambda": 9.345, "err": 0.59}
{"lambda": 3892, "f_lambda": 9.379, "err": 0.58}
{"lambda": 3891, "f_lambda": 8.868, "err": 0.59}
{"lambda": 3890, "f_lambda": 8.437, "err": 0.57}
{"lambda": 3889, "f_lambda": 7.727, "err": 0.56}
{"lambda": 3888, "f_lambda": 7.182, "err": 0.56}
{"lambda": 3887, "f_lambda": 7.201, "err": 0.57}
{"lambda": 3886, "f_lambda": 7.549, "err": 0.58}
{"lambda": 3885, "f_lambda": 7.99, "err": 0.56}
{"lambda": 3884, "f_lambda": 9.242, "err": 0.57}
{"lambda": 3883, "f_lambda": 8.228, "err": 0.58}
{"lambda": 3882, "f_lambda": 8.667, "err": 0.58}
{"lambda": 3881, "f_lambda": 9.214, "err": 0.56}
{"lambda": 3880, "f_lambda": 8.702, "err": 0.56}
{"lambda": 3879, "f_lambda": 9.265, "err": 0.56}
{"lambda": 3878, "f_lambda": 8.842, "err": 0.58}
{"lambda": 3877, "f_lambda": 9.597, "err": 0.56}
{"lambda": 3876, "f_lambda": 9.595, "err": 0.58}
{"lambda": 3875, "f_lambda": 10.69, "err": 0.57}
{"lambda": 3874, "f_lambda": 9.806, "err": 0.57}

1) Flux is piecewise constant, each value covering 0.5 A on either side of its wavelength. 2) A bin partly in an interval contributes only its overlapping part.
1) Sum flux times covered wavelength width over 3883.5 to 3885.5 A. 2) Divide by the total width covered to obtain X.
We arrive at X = 8.62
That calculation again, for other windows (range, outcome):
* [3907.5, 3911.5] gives 11.8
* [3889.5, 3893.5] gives 9.01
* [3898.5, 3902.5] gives 10.9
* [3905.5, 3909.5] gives 11.1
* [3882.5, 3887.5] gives 8.04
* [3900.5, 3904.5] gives 10.8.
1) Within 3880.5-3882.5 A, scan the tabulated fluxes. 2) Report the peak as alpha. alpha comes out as 9.214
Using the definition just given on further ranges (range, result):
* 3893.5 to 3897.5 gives 10.5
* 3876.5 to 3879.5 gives 9.597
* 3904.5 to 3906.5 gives 10.9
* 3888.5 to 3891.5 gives 8.868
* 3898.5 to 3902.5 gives 11.1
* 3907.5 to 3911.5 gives 12.37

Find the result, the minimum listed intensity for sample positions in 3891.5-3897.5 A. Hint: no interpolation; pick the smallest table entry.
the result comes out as 8.873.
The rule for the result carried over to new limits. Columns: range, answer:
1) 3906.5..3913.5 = 10.9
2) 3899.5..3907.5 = 10.21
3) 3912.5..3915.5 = 12.2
